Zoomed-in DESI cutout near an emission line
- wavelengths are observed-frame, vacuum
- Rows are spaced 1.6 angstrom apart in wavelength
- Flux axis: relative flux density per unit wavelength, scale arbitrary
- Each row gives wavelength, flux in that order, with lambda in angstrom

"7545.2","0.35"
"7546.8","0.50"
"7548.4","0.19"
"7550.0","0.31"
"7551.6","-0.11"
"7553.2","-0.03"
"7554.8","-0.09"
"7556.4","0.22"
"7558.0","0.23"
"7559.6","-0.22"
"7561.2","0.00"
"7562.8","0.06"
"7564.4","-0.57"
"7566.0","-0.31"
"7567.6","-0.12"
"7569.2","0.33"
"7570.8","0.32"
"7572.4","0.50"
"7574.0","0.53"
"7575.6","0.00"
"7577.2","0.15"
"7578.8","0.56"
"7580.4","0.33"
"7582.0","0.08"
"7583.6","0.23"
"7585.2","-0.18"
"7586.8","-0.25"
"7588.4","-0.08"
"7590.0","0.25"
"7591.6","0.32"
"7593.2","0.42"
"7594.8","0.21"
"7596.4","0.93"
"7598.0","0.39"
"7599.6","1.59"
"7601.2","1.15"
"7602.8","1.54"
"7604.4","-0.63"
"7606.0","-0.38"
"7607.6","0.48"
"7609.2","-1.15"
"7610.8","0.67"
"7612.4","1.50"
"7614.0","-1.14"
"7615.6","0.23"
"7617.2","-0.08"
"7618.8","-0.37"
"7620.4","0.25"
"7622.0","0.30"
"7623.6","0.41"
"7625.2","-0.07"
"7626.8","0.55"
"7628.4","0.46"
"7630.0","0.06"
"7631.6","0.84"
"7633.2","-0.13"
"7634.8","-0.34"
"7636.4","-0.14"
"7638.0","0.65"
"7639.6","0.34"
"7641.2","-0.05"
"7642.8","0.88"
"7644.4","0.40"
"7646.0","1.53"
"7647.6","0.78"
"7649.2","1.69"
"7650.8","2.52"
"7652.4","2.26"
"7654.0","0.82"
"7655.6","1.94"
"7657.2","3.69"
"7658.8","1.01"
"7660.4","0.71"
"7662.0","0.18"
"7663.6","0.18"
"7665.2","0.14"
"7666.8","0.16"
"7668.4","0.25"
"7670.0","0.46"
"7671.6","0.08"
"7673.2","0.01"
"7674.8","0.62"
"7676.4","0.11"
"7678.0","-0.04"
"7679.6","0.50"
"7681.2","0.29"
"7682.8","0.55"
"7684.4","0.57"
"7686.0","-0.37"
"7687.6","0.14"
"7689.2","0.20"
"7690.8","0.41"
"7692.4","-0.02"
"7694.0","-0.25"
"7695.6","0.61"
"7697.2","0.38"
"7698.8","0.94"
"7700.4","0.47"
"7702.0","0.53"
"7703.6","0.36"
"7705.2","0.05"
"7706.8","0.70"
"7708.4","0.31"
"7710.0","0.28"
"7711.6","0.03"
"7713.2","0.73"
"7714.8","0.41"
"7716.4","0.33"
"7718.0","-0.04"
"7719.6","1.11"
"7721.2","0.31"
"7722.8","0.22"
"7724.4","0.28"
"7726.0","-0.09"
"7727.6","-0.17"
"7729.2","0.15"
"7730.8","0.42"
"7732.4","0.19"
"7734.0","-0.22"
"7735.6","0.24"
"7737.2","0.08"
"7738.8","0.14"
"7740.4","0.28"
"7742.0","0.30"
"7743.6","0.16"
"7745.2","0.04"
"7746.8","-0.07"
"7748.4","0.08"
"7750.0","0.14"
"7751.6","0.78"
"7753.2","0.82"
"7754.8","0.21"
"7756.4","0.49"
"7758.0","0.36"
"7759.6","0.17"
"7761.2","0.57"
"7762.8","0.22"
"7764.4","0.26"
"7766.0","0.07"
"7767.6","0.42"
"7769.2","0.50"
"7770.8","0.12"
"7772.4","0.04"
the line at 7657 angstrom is [O II]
